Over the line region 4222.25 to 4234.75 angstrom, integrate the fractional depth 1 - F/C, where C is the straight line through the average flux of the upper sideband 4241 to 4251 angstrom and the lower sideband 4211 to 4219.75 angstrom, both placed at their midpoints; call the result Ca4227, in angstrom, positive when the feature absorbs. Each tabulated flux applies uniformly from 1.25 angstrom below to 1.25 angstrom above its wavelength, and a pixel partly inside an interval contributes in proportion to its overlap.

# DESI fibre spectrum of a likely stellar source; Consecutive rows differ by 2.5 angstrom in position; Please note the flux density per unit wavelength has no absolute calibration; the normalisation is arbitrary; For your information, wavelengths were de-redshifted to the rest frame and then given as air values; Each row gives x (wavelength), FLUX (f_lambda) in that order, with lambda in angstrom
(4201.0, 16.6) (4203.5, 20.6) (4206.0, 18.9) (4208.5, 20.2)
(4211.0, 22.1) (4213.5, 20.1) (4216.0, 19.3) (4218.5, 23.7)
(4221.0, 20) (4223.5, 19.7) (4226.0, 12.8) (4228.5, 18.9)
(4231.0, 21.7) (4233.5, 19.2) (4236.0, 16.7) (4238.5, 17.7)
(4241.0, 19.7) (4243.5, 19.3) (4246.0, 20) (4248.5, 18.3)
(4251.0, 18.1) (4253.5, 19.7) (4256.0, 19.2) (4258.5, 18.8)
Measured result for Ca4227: 1.1 angstrom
